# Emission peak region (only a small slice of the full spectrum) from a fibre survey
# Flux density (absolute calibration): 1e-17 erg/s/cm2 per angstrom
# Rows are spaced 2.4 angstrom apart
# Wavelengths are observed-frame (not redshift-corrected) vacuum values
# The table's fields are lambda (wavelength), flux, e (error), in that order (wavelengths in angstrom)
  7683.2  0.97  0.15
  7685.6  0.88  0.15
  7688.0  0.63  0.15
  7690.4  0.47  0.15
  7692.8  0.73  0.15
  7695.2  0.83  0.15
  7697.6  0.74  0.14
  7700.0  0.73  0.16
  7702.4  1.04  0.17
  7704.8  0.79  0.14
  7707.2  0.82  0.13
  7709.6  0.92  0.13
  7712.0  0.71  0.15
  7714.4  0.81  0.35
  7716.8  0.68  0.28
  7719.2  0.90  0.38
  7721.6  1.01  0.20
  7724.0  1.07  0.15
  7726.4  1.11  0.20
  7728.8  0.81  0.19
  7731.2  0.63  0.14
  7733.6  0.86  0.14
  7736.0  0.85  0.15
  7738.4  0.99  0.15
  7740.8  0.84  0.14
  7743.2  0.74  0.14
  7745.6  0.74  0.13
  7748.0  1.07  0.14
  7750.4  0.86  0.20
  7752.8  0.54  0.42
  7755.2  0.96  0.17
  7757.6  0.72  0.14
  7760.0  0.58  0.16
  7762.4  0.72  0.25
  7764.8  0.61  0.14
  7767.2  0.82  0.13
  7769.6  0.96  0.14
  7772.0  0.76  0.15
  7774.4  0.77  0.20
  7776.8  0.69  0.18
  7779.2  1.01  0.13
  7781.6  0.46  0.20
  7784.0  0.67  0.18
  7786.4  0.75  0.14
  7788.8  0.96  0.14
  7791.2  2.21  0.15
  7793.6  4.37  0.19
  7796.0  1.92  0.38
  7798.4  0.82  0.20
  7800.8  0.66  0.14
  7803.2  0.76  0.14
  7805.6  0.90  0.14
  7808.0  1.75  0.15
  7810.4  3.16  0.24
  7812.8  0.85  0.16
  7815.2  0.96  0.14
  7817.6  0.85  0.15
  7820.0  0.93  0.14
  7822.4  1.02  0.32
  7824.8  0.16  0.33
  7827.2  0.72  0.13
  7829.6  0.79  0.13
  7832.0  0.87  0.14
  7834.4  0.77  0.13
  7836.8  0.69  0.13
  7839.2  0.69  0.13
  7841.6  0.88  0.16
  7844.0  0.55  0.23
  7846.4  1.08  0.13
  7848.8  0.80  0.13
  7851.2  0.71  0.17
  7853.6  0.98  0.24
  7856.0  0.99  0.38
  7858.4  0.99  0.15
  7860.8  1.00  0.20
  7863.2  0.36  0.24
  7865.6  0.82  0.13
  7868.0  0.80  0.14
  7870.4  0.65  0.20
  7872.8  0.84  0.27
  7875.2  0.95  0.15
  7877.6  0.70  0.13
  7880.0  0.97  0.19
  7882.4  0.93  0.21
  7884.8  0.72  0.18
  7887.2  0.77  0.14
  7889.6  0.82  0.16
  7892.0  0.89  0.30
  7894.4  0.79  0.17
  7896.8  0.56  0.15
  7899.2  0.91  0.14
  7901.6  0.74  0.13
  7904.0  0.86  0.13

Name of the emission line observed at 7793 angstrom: [S II] 6716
